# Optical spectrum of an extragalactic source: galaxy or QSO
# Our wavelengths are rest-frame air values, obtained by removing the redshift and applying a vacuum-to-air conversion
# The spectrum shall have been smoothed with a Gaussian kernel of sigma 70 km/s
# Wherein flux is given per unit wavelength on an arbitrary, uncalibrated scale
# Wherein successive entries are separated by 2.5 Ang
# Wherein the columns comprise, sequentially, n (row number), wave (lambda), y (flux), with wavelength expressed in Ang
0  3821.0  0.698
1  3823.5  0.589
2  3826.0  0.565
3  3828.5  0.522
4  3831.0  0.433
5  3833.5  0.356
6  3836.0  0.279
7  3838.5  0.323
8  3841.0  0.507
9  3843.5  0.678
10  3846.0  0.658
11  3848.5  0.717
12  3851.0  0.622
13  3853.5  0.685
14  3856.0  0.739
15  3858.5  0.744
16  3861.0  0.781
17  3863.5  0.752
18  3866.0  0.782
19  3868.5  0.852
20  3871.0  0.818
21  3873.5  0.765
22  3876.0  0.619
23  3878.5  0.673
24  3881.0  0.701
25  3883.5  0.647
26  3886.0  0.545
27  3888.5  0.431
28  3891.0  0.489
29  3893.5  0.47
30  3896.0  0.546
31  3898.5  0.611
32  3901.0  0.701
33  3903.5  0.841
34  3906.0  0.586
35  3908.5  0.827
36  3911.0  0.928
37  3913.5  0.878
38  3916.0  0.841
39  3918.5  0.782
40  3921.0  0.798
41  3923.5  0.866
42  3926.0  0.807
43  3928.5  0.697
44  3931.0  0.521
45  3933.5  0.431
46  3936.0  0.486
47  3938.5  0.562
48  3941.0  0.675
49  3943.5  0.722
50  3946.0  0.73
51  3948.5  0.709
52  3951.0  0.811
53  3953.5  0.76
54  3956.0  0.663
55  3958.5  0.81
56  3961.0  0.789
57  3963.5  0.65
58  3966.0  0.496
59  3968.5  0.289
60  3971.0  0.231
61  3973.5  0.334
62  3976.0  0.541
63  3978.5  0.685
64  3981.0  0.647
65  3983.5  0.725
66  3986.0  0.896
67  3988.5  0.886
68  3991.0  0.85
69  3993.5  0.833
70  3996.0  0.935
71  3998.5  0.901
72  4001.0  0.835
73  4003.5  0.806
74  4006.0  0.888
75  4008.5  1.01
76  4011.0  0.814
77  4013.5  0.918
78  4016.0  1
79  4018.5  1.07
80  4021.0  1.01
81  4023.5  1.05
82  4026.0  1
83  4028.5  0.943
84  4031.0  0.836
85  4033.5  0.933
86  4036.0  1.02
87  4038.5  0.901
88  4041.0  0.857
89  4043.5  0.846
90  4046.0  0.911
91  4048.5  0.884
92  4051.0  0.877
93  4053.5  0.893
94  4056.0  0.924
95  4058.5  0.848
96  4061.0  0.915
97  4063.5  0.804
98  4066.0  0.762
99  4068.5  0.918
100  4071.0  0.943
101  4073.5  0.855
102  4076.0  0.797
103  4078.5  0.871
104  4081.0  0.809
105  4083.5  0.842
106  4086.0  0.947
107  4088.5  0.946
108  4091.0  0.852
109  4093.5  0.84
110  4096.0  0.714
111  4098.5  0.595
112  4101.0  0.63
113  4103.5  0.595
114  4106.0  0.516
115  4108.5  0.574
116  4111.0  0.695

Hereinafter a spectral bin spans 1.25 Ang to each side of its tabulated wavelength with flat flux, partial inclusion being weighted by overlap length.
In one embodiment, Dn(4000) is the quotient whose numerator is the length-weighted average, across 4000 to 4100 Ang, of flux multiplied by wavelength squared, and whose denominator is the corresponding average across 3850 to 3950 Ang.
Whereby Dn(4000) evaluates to 1.4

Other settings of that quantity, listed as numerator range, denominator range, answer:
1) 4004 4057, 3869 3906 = 1.57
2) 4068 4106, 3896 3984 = 1.29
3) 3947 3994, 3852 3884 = 0.95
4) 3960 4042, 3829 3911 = 1.36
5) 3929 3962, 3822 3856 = 1.30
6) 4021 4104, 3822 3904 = 1.54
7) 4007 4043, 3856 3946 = 1.46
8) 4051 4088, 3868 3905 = 1.48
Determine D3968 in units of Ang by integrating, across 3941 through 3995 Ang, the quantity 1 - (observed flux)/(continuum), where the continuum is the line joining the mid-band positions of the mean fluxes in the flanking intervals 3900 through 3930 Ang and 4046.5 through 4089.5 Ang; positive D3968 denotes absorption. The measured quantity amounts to 9.9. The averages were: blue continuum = 0.794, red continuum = 0.873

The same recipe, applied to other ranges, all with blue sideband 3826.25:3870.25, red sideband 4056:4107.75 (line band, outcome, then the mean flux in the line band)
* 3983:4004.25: -3.7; 0.857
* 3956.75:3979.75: 5.5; 0.539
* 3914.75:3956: -0.9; 0.699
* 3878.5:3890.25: 1.0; 0.587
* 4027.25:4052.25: -4.4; 0.901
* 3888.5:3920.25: -1.8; 0.699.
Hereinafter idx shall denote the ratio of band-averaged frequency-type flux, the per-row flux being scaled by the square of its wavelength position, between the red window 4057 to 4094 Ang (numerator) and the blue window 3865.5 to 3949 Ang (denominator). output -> 1.37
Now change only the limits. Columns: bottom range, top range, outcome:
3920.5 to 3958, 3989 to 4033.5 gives 1.40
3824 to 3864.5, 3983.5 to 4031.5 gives 1.70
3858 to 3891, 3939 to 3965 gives 1.09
